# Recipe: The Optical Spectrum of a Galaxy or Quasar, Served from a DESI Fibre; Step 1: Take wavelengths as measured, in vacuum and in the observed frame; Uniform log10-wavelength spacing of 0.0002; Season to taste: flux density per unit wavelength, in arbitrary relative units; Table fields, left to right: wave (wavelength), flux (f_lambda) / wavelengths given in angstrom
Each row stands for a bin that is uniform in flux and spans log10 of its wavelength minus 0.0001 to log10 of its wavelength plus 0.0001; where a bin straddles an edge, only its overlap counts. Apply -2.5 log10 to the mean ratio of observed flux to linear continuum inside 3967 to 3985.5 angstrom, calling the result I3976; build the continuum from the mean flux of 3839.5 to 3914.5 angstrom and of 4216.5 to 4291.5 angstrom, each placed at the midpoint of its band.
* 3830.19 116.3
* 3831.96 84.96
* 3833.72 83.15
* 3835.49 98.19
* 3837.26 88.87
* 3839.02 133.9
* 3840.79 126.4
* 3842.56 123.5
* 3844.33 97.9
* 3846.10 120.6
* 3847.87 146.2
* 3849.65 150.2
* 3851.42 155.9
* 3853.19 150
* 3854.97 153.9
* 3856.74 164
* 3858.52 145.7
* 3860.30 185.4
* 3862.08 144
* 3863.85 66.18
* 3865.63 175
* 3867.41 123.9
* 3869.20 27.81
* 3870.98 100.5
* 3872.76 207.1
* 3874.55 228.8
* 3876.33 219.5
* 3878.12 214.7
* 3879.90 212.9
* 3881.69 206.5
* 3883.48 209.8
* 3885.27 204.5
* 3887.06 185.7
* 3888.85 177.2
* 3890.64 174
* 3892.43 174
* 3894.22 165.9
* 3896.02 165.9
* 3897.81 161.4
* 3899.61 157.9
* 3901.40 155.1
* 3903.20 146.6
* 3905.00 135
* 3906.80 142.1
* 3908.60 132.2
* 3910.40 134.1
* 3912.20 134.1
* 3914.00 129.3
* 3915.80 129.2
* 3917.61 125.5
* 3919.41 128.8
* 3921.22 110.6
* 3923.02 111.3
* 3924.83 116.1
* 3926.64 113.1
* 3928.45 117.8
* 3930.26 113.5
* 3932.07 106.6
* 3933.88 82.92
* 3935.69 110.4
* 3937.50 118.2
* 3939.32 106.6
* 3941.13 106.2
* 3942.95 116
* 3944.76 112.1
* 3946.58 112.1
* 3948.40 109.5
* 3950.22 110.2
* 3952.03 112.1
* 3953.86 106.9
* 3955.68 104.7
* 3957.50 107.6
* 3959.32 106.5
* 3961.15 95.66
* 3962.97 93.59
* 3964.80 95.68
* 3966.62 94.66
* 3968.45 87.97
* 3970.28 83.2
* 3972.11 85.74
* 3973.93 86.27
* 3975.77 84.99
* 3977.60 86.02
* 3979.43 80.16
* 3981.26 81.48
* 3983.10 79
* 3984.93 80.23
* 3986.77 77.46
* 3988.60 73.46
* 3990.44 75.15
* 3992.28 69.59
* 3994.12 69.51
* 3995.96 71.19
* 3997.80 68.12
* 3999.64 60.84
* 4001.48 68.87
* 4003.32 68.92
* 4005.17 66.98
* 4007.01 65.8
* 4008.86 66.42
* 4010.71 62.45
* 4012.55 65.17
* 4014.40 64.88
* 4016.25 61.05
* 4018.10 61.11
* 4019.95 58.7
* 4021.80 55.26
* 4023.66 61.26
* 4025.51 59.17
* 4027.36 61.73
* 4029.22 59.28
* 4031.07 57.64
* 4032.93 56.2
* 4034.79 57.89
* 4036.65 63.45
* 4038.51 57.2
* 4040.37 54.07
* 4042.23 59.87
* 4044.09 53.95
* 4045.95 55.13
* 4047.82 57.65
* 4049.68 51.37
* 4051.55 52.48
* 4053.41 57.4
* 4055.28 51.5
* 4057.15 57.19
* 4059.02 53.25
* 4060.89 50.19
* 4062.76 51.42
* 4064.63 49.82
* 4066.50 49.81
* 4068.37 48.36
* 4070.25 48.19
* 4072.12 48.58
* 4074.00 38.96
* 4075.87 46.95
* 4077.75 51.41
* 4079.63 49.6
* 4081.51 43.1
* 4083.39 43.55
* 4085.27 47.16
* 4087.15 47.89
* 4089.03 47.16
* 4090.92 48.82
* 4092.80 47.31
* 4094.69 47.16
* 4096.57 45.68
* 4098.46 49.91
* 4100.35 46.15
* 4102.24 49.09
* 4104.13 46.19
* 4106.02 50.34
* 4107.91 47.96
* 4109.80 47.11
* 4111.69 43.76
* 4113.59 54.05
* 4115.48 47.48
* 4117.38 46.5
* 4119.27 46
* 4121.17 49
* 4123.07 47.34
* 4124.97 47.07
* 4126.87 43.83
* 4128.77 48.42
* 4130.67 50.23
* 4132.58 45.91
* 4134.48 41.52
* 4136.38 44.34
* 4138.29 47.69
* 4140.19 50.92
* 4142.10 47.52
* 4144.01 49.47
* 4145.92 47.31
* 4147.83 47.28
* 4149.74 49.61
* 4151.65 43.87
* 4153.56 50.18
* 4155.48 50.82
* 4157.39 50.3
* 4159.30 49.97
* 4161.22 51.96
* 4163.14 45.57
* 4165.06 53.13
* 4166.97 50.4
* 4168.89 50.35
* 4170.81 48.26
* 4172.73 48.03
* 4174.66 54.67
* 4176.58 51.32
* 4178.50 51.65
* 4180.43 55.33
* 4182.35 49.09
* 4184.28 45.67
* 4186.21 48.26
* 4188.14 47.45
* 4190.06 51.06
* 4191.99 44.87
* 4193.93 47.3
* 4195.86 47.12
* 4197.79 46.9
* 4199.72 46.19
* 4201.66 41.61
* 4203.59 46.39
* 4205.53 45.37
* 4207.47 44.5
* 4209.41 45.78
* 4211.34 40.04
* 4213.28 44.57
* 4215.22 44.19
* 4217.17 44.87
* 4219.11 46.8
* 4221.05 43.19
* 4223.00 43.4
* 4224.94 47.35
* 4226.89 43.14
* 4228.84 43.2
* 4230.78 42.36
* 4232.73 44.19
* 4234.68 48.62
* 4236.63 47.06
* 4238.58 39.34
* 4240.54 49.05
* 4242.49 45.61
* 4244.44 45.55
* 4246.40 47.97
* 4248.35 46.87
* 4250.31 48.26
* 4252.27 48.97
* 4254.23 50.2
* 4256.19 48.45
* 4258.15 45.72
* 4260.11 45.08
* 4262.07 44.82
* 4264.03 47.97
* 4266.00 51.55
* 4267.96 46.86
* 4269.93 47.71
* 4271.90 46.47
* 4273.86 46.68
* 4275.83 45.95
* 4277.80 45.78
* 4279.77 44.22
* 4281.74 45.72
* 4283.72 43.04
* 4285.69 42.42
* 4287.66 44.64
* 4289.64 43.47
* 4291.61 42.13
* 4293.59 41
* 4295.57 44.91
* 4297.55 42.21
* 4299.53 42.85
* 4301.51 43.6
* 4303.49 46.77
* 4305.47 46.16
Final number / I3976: 0.45 mag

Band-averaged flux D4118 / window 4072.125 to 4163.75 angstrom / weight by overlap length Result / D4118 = 47.5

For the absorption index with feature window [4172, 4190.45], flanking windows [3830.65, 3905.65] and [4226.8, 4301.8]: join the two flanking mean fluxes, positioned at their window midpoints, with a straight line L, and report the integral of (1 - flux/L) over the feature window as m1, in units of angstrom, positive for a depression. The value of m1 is 4.7 angstrom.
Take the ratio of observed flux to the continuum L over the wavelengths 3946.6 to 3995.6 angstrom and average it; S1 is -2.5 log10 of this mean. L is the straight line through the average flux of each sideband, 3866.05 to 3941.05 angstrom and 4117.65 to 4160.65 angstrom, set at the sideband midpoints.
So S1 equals 0.30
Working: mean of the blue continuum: 146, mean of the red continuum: 47.7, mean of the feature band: 90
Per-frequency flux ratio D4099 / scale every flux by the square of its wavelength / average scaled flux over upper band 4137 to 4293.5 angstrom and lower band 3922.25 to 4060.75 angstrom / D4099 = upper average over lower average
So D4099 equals 0.7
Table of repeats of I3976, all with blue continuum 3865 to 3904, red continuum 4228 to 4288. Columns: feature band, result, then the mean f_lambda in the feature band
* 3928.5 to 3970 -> 0.39 mag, 105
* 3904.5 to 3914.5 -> 0.21 mag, 135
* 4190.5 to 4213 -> 0.40 mag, 45.2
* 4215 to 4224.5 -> 0.30 mag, 44.7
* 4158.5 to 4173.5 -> 0.48 mag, 49.7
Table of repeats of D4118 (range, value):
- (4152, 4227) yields 47.6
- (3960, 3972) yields 91.6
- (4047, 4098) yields 49.3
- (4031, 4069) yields 54.5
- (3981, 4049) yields 64.2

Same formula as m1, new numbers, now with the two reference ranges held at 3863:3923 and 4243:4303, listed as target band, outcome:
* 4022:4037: 7.4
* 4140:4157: 6.9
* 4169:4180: 3.4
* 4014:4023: 4.5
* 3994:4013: 8.8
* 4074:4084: 5.5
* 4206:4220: 4.1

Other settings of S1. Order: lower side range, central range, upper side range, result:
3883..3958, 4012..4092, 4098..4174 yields 0.44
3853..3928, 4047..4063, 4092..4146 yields 0.39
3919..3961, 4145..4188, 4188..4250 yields 0.16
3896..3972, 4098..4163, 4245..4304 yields 0.49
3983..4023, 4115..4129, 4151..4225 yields 0.17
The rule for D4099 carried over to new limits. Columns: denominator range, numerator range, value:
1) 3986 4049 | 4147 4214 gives 0.83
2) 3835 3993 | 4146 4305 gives 0.43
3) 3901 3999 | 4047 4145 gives 0.50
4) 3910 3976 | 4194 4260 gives 0.49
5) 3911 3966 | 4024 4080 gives 0.51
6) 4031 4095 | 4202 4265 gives 0.96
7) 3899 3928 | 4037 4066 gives 0.44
